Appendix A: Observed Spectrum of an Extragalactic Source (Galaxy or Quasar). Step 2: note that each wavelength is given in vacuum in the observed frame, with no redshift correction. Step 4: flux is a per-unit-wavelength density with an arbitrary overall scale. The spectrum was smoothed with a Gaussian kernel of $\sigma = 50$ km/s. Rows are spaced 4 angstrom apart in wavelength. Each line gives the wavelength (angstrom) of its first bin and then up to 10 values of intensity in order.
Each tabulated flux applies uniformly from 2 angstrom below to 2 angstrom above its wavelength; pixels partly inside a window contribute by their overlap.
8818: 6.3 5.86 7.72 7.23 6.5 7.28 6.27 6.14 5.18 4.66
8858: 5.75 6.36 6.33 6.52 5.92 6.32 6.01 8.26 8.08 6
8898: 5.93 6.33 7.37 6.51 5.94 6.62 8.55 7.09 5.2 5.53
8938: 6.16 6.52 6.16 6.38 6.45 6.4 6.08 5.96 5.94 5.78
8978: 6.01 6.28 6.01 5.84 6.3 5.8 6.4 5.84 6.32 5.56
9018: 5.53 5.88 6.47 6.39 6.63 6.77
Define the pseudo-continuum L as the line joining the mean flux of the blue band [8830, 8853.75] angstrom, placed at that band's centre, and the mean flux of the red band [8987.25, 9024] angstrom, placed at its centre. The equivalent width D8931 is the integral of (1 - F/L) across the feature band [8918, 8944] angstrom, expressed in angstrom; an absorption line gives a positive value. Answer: -1.9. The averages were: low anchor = 6.24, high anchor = 5.94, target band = 6.52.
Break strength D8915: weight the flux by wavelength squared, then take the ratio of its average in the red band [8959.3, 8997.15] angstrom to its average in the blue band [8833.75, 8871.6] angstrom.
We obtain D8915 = 1.0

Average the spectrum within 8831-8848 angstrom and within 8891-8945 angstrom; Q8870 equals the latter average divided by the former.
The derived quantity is 0.98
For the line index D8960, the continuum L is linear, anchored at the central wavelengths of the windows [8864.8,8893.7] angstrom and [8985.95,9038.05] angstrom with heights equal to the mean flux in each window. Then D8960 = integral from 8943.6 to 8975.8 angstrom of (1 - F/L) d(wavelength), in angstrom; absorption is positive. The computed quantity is 1.0 angstrom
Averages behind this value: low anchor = 6.74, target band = 6.15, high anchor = 6.1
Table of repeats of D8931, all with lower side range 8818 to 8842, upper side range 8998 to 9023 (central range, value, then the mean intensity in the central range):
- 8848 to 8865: 2.9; 5.54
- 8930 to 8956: 0.5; 6.12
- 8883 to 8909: -1.8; 6.94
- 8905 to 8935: -1.2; 6.61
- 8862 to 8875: 0.6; 6.3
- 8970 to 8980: 0.3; 5.9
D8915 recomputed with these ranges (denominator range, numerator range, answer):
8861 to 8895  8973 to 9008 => 0.93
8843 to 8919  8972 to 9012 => 0.98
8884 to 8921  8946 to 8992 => 0.91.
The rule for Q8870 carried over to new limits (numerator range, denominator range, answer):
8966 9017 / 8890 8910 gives 0.91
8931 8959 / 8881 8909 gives 0.90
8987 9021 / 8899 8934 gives 0.90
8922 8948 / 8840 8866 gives 1.09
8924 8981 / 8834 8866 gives 1.02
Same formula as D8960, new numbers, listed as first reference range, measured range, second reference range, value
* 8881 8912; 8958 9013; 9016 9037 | 3.1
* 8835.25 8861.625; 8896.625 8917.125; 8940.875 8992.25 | -1.4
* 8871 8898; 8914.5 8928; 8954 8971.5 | -1.7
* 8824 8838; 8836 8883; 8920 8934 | 6.5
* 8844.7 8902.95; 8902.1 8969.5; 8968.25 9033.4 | -3.0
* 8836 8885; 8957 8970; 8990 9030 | -0.1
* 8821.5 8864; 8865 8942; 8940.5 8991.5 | -4.4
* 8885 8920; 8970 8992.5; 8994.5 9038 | 1.2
